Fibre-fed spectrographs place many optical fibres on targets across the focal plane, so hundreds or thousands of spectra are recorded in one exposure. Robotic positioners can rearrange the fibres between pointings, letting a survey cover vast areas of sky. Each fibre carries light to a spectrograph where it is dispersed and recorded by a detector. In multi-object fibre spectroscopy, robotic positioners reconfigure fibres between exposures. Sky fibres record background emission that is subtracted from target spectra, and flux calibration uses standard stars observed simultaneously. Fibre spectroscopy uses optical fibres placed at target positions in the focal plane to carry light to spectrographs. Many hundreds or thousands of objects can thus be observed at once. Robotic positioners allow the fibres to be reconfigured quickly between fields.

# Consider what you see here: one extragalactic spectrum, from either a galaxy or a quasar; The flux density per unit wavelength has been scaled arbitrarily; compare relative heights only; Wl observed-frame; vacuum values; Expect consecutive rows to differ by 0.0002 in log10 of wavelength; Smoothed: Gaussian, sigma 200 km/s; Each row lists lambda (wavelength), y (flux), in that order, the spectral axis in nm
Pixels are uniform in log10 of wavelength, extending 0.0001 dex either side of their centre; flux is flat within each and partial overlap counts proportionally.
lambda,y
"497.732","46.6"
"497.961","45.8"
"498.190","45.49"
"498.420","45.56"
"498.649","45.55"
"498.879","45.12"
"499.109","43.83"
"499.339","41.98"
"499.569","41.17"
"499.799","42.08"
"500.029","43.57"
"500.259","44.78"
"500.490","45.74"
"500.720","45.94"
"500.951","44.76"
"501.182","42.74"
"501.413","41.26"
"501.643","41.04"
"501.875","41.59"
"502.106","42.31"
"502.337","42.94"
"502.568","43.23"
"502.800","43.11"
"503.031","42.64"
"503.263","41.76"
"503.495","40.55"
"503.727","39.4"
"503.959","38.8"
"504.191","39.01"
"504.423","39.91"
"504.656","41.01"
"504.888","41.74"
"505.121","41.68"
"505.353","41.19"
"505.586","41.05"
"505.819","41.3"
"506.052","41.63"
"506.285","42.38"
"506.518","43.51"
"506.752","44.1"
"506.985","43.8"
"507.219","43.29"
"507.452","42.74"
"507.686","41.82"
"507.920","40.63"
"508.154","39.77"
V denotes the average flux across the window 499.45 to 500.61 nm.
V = 43.5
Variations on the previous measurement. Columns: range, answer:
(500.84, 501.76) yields 42.4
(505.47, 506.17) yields 41.3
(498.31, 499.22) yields 45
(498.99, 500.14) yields 42.5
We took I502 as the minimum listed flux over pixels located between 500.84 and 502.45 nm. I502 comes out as 41.04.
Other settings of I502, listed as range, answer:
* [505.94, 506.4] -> 41.63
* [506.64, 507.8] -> 41.82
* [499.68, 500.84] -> 42.08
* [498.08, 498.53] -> 45.49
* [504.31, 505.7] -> 39.91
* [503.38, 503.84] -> 39.4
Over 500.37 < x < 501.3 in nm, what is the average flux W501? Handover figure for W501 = 44.7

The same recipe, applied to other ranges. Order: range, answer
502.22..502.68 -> 43.1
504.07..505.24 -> 40.7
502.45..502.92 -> 43.2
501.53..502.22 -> 41.6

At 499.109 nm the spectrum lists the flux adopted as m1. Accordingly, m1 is 43.83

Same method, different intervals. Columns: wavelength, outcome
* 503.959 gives 38.8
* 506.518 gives 43.51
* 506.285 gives 42.38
